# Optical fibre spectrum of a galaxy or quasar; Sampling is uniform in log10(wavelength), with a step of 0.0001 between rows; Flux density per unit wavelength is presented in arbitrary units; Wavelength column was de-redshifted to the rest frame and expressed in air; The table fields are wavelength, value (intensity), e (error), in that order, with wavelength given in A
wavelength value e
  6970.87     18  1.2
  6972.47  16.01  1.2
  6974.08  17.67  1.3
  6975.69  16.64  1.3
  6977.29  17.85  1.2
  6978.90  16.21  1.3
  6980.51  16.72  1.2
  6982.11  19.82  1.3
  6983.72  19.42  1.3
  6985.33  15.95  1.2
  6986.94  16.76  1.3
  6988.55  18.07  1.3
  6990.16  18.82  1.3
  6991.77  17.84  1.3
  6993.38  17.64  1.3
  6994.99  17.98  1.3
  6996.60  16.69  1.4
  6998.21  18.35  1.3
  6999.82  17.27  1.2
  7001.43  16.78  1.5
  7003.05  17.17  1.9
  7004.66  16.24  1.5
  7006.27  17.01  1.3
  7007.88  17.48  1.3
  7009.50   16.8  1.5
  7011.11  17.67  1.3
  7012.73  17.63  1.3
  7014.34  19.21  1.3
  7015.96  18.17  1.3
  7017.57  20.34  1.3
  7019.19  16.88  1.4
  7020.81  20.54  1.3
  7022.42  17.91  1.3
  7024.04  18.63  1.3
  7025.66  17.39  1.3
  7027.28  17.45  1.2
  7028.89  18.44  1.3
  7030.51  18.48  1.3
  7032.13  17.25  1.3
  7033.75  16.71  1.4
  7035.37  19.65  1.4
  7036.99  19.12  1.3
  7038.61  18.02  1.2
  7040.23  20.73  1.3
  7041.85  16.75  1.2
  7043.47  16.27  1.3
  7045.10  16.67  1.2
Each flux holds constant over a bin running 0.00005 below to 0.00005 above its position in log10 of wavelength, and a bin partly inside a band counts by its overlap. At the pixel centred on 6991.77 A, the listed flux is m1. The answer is 17.84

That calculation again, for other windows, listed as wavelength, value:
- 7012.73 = 17.63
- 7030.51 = 18.48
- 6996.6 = 16.69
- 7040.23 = 20.73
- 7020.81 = 20.54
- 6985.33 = 15.95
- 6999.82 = 17.27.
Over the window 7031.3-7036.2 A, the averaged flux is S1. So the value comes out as 17.9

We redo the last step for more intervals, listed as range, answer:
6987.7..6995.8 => 18.1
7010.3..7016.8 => 18.2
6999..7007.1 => 16.9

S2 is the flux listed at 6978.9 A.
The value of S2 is 16.21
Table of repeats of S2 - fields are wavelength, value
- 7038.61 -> 18.02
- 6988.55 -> 18.07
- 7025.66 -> 17.39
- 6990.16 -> 18.82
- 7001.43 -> 16.78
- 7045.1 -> 16.67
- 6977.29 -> 17.85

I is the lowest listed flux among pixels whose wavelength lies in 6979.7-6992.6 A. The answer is 15.95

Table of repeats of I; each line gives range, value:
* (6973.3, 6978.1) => 16.64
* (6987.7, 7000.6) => 16.69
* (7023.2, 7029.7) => 17.39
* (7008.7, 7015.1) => 16.8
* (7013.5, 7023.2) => 16.88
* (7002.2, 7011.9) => 16.24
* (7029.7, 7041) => 16.71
